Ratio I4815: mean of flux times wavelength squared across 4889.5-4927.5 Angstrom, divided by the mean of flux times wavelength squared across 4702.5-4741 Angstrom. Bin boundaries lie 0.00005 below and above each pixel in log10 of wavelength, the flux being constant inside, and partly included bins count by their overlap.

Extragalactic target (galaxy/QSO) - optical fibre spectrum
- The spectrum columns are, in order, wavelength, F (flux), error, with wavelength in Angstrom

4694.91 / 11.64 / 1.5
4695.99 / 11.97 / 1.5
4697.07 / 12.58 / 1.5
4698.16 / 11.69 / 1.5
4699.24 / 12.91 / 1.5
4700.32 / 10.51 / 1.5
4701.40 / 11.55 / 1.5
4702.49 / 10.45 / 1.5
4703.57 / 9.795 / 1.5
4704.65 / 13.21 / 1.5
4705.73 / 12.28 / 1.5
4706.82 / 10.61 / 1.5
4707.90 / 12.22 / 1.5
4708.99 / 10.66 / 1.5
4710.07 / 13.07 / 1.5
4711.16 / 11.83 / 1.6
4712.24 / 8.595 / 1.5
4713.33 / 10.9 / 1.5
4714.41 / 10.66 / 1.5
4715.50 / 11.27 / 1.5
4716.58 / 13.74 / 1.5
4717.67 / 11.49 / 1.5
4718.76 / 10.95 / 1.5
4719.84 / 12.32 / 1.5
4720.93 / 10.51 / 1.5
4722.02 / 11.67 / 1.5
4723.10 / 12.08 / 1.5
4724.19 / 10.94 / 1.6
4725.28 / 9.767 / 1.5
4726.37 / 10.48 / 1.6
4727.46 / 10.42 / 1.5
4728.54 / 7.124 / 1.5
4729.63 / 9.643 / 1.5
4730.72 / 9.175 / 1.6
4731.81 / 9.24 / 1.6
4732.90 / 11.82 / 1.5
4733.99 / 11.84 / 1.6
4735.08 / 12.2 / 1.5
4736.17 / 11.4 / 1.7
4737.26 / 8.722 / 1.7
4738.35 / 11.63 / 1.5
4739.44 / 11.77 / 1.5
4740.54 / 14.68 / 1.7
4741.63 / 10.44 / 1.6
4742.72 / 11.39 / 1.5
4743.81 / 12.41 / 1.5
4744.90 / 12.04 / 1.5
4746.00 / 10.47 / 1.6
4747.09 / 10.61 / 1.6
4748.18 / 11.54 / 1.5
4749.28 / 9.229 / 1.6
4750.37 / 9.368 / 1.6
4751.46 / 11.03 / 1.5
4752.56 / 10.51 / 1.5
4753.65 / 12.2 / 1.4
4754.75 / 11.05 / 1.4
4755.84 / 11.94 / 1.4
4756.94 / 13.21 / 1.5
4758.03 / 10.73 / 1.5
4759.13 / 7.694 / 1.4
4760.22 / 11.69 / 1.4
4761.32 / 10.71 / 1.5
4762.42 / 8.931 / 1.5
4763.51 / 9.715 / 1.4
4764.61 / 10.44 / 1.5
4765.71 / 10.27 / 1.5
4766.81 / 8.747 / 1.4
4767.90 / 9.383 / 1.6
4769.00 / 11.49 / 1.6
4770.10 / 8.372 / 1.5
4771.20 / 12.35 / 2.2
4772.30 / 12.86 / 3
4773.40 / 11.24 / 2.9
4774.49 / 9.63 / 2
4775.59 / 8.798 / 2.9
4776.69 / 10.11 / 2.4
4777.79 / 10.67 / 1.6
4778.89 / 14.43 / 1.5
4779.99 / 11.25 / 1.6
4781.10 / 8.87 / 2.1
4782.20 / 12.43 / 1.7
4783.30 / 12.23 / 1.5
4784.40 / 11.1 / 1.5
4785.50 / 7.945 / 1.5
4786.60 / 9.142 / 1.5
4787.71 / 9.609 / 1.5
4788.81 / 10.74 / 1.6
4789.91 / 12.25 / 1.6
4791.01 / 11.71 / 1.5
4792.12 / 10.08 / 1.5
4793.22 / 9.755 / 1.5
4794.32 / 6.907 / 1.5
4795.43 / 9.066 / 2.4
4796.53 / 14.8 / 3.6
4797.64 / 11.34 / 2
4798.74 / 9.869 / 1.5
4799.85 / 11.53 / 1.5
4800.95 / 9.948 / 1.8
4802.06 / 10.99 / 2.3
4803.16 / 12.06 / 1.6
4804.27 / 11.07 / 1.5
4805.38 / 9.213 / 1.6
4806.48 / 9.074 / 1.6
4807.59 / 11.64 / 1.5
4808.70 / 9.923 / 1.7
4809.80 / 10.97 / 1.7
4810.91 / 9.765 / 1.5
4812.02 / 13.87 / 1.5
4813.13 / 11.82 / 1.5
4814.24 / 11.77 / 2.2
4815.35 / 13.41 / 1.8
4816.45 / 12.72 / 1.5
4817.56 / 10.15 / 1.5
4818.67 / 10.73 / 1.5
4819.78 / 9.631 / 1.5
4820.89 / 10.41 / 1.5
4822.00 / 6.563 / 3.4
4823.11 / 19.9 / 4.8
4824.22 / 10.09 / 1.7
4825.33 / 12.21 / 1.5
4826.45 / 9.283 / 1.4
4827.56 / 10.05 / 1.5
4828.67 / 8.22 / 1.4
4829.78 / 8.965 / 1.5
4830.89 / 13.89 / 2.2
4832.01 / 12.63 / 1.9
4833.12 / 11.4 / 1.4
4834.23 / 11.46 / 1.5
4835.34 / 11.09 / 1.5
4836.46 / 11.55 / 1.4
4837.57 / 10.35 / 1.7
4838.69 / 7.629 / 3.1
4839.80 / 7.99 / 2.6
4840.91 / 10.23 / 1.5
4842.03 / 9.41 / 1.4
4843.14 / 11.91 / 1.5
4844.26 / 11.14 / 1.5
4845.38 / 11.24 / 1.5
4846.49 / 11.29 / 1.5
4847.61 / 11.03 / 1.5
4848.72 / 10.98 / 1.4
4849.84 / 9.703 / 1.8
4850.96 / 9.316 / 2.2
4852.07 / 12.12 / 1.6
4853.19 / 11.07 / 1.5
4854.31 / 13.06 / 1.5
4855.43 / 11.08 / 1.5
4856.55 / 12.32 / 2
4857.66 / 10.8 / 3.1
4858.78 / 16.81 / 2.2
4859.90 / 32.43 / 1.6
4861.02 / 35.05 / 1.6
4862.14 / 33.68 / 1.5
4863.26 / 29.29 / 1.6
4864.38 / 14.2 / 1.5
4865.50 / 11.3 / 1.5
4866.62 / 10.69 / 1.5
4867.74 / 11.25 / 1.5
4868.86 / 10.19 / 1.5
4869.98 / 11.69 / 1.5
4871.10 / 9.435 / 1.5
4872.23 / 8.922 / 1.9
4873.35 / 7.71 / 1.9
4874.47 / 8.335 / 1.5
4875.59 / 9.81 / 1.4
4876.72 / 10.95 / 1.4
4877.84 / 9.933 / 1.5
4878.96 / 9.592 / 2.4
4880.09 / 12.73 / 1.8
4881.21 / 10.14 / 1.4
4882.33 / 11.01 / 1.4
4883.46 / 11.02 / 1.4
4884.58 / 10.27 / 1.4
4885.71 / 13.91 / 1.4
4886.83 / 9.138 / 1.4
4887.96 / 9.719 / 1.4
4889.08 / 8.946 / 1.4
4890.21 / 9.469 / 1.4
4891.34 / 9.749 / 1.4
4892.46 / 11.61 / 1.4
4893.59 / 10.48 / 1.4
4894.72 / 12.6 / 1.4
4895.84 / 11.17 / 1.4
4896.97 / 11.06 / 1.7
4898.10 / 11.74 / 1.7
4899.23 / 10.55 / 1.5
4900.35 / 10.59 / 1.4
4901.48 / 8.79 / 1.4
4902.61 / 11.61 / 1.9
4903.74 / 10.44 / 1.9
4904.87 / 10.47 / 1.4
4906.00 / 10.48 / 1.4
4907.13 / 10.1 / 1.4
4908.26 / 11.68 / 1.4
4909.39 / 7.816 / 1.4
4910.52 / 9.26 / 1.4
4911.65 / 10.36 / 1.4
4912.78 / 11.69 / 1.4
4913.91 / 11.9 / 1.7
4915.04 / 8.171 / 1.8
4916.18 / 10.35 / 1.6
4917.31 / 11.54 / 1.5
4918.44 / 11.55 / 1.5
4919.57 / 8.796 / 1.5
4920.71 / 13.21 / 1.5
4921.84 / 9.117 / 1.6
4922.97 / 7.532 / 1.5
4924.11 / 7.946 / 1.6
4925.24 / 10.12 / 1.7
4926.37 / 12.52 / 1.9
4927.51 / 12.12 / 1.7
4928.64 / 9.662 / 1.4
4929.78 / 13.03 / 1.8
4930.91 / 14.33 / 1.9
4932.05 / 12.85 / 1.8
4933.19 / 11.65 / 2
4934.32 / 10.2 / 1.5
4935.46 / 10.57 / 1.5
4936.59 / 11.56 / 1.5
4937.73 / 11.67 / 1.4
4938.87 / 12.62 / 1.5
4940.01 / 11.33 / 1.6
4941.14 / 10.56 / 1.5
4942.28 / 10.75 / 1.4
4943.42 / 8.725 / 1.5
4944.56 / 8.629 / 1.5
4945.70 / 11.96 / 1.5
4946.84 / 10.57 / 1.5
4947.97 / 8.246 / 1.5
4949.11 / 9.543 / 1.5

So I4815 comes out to 1.0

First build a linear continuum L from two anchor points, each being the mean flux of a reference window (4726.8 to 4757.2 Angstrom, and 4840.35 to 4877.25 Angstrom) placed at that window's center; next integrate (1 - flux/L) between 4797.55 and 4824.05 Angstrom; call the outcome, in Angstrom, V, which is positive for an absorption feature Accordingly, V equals 2.85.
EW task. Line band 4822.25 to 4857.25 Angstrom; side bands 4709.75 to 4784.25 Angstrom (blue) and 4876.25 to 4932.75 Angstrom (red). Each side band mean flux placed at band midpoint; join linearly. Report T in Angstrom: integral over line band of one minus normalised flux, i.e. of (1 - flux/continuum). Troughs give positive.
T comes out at -0.8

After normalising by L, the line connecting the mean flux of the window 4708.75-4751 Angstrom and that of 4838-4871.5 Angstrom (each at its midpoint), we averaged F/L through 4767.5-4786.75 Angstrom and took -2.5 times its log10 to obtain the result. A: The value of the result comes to 0.13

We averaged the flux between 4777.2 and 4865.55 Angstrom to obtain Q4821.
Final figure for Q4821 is 12.1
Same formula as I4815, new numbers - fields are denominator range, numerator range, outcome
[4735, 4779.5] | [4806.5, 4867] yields 1.22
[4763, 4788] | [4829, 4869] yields 1.34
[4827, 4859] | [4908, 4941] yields 1.03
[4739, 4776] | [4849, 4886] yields 1.32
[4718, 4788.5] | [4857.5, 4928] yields 1.18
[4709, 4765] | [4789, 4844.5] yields 1.03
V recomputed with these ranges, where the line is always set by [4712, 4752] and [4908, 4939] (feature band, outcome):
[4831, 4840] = 0.1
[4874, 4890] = 0.7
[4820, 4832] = -0.1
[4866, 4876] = 1.0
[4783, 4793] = 0.4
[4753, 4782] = 0.6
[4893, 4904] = -0.1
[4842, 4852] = 0.1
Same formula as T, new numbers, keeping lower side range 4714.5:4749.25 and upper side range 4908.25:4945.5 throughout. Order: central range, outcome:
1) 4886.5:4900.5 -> 0.30 Angstrom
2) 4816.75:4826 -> -0.28 Angstrom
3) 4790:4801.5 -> 0.39 Angstrom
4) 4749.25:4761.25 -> 0.18 Angstrom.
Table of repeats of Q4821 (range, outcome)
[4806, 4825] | 11.3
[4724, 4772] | 10.7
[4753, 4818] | 10.8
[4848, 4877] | 14.3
